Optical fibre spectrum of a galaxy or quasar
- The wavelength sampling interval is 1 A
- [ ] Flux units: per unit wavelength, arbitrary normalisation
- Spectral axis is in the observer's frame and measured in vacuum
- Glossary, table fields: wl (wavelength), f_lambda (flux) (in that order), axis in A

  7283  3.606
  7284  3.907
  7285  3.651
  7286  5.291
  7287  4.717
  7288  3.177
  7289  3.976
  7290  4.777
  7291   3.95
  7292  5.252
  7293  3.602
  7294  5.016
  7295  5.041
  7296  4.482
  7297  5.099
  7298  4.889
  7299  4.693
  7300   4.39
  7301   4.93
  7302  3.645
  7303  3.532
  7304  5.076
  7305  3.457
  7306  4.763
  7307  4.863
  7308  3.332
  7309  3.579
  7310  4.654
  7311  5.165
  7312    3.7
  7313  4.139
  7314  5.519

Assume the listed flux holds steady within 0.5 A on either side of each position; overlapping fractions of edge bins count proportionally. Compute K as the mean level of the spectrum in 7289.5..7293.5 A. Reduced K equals 4.4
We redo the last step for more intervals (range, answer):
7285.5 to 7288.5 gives 4.4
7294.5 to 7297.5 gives 4.87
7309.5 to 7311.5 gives 4.91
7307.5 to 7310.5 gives 3.86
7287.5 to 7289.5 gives 3.58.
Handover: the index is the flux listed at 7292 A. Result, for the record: 5.252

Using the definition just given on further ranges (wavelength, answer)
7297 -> 5.099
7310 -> 4.654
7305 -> 3.457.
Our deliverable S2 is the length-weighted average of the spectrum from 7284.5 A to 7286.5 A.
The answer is 4.47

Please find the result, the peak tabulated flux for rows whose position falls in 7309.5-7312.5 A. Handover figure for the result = 5.165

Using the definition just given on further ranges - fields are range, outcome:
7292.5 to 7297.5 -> 5.099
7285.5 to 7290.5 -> 5.291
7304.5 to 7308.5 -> 4.863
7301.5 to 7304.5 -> 5.076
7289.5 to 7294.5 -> 5.252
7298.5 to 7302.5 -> 4.93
